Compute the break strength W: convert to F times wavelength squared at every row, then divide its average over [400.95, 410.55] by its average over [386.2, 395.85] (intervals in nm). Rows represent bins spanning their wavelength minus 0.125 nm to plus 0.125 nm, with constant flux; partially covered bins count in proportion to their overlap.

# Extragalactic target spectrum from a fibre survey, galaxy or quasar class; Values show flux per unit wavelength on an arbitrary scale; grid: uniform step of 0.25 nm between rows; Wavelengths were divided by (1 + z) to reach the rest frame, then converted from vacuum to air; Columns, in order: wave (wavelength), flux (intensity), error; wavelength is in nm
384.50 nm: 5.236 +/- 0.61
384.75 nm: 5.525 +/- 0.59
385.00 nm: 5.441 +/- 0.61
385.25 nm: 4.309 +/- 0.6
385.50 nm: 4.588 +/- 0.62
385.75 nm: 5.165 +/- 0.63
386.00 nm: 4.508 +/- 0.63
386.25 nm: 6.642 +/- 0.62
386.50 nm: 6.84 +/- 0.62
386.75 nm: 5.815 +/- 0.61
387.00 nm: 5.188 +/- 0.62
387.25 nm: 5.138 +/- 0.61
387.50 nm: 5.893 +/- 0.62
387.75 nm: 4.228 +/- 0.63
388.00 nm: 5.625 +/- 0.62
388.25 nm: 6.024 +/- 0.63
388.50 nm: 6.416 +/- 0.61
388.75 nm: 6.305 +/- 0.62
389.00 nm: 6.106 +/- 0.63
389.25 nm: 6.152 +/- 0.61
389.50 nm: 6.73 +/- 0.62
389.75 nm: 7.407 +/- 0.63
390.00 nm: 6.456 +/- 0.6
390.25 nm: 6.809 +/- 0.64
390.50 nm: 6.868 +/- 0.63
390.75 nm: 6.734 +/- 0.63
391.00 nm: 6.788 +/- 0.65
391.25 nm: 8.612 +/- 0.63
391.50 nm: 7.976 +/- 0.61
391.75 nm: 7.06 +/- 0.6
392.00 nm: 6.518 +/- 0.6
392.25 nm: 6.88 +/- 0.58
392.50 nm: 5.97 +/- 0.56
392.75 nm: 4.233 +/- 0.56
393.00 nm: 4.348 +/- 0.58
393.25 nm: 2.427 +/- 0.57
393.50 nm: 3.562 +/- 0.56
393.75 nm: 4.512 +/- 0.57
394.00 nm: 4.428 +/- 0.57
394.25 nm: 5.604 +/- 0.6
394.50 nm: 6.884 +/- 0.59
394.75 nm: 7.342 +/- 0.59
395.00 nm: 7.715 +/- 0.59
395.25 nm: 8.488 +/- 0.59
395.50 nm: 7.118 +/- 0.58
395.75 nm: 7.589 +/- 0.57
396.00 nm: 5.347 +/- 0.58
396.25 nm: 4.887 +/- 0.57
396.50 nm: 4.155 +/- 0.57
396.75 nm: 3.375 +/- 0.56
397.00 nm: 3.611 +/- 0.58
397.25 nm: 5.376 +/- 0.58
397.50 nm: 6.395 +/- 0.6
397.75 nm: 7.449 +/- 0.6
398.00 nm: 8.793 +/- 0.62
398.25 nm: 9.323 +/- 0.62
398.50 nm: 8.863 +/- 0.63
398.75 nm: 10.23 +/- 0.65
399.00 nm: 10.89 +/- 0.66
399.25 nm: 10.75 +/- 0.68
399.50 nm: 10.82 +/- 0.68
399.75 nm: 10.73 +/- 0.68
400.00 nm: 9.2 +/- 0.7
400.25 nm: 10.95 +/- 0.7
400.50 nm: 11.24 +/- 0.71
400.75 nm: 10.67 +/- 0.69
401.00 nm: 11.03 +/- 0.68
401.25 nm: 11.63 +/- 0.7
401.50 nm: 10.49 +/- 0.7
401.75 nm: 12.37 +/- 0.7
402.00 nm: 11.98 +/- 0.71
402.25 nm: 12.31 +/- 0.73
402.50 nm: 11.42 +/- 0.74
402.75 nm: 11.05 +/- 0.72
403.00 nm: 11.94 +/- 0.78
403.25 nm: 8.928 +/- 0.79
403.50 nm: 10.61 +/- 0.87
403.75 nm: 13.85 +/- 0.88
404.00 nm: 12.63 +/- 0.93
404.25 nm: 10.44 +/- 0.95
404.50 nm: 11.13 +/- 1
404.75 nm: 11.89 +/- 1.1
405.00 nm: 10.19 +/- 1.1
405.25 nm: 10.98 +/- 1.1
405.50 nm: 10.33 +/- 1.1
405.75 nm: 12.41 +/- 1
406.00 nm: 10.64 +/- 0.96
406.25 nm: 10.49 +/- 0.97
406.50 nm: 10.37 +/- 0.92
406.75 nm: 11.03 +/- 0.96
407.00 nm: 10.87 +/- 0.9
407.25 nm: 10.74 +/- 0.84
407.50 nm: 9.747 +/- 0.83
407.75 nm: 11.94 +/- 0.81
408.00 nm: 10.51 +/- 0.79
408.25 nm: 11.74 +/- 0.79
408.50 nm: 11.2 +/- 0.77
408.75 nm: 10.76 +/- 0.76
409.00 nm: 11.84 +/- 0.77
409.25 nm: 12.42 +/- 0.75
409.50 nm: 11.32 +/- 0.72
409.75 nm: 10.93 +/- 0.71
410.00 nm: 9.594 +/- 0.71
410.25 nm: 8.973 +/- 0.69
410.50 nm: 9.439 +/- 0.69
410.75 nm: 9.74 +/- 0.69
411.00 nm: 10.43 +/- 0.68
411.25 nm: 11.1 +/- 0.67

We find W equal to 1.93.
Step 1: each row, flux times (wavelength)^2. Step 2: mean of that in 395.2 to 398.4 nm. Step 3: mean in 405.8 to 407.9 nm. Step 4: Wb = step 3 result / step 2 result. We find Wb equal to 1.81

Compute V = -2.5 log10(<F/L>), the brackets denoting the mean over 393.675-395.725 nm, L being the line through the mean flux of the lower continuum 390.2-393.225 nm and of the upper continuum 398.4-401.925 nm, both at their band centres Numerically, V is 0.21 mag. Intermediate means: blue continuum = 6.42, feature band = 6.61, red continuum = 10.7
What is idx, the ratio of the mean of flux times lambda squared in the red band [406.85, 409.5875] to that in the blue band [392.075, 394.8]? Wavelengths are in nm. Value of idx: 2.37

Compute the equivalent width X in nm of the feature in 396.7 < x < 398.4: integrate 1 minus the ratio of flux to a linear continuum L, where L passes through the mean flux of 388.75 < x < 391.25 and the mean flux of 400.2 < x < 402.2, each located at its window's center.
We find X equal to 0.585 nm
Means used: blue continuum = 6.75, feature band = 6.5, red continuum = 11.3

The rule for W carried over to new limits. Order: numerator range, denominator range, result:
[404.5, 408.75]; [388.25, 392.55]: 1.74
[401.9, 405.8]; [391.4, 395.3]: 2.06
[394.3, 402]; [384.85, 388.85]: 1.64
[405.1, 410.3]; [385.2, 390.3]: 2.07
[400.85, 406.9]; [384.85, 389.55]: 2.18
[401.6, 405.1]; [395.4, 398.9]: 1.78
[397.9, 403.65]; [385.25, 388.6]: 2.10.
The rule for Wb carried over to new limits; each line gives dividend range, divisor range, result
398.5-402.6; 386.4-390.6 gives 1.91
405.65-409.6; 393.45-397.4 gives 2.08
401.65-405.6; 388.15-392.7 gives 1.81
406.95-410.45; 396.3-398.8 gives 1.74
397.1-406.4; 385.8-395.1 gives 1.86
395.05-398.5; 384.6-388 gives 1.27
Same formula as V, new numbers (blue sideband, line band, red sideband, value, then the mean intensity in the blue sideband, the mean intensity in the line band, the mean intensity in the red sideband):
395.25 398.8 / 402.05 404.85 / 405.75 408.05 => -0.23 mag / 6.6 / 11.5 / 10.8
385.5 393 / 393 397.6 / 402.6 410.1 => 0.41 mag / 6.19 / 5.45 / 11.1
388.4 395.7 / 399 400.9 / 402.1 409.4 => -0.17 mag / 6.3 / 10.6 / 11.2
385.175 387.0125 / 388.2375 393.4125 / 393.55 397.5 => -0.13 mag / 5.42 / 6.31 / 5.74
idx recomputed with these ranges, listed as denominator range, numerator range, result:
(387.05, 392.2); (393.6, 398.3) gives 0.98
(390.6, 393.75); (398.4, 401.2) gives 1.87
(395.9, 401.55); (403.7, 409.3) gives 1.36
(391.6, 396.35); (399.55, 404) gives 2.00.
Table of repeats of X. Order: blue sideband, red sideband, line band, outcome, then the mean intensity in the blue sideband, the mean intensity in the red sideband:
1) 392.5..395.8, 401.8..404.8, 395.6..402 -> 0.09 nm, 5.68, 11.5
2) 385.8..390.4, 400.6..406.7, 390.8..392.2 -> -0.04 nm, 6.01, 11.2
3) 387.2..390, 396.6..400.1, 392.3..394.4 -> 0.77 nm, 6.05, 8.24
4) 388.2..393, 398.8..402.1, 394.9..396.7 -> 0.51 nm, 6.58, 11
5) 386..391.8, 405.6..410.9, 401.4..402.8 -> -0.34 nm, 6.38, 10.8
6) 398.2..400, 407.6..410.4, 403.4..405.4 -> -0.16 nm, 10.2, 11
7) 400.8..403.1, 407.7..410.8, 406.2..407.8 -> 0.05 nm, 11.5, 10.8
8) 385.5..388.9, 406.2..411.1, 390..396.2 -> 0.68 nm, 5.64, 10.7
